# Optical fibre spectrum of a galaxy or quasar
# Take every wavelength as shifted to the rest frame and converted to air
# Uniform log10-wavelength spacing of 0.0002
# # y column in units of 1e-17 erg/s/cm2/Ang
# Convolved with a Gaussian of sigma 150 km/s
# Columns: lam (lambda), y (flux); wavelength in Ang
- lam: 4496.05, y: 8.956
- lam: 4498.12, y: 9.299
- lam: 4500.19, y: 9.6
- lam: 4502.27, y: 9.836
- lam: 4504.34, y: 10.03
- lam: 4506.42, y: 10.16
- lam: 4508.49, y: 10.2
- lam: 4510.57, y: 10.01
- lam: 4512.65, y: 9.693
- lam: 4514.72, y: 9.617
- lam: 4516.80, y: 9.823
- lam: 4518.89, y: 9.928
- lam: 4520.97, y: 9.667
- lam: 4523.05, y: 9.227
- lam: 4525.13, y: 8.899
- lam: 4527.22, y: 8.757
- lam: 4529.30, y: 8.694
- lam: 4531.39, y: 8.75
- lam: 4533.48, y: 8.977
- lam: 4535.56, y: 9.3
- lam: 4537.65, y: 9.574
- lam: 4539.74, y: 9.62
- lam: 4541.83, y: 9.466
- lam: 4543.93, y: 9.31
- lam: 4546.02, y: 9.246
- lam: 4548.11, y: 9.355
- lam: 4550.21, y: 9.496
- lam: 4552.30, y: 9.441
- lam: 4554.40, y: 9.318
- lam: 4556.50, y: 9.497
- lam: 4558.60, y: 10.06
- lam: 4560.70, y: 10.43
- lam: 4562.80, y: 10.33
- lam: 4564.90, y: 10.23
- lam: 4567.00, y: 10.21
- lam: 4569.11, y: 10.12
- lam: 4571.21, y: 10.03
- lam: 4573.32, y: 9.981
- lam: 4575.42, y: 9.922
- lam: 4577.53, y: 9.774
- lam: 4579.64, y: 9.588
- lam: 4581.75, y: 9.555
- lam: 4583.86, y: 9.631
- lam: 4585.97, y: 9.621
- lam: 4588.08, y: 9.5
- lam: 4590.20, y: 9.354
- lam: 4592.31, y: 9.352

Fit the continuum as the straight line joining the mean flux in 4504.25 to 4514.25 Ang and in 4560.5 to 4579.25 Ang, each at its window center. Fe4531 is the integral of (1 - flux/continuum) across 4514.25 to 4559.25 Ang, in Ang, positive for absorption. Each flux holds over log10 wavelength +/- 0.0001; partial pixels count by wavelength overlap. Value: 3.1 Ang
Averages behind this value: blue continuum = 10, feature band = 9.35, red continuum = 10.1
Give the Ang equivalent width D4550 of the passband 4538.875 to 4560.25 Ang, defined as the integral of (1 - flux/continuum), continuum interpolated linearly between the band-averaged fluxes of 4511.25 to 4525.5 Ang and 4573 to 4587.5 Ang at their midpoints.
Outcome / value 0.3 Ang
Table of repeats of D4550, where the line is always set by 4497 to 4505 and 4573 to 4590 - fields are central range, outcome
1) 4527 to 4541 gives 0.79 Ang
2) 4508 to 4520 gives -0.24 Ang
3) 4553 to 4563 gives -0.22 Ang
